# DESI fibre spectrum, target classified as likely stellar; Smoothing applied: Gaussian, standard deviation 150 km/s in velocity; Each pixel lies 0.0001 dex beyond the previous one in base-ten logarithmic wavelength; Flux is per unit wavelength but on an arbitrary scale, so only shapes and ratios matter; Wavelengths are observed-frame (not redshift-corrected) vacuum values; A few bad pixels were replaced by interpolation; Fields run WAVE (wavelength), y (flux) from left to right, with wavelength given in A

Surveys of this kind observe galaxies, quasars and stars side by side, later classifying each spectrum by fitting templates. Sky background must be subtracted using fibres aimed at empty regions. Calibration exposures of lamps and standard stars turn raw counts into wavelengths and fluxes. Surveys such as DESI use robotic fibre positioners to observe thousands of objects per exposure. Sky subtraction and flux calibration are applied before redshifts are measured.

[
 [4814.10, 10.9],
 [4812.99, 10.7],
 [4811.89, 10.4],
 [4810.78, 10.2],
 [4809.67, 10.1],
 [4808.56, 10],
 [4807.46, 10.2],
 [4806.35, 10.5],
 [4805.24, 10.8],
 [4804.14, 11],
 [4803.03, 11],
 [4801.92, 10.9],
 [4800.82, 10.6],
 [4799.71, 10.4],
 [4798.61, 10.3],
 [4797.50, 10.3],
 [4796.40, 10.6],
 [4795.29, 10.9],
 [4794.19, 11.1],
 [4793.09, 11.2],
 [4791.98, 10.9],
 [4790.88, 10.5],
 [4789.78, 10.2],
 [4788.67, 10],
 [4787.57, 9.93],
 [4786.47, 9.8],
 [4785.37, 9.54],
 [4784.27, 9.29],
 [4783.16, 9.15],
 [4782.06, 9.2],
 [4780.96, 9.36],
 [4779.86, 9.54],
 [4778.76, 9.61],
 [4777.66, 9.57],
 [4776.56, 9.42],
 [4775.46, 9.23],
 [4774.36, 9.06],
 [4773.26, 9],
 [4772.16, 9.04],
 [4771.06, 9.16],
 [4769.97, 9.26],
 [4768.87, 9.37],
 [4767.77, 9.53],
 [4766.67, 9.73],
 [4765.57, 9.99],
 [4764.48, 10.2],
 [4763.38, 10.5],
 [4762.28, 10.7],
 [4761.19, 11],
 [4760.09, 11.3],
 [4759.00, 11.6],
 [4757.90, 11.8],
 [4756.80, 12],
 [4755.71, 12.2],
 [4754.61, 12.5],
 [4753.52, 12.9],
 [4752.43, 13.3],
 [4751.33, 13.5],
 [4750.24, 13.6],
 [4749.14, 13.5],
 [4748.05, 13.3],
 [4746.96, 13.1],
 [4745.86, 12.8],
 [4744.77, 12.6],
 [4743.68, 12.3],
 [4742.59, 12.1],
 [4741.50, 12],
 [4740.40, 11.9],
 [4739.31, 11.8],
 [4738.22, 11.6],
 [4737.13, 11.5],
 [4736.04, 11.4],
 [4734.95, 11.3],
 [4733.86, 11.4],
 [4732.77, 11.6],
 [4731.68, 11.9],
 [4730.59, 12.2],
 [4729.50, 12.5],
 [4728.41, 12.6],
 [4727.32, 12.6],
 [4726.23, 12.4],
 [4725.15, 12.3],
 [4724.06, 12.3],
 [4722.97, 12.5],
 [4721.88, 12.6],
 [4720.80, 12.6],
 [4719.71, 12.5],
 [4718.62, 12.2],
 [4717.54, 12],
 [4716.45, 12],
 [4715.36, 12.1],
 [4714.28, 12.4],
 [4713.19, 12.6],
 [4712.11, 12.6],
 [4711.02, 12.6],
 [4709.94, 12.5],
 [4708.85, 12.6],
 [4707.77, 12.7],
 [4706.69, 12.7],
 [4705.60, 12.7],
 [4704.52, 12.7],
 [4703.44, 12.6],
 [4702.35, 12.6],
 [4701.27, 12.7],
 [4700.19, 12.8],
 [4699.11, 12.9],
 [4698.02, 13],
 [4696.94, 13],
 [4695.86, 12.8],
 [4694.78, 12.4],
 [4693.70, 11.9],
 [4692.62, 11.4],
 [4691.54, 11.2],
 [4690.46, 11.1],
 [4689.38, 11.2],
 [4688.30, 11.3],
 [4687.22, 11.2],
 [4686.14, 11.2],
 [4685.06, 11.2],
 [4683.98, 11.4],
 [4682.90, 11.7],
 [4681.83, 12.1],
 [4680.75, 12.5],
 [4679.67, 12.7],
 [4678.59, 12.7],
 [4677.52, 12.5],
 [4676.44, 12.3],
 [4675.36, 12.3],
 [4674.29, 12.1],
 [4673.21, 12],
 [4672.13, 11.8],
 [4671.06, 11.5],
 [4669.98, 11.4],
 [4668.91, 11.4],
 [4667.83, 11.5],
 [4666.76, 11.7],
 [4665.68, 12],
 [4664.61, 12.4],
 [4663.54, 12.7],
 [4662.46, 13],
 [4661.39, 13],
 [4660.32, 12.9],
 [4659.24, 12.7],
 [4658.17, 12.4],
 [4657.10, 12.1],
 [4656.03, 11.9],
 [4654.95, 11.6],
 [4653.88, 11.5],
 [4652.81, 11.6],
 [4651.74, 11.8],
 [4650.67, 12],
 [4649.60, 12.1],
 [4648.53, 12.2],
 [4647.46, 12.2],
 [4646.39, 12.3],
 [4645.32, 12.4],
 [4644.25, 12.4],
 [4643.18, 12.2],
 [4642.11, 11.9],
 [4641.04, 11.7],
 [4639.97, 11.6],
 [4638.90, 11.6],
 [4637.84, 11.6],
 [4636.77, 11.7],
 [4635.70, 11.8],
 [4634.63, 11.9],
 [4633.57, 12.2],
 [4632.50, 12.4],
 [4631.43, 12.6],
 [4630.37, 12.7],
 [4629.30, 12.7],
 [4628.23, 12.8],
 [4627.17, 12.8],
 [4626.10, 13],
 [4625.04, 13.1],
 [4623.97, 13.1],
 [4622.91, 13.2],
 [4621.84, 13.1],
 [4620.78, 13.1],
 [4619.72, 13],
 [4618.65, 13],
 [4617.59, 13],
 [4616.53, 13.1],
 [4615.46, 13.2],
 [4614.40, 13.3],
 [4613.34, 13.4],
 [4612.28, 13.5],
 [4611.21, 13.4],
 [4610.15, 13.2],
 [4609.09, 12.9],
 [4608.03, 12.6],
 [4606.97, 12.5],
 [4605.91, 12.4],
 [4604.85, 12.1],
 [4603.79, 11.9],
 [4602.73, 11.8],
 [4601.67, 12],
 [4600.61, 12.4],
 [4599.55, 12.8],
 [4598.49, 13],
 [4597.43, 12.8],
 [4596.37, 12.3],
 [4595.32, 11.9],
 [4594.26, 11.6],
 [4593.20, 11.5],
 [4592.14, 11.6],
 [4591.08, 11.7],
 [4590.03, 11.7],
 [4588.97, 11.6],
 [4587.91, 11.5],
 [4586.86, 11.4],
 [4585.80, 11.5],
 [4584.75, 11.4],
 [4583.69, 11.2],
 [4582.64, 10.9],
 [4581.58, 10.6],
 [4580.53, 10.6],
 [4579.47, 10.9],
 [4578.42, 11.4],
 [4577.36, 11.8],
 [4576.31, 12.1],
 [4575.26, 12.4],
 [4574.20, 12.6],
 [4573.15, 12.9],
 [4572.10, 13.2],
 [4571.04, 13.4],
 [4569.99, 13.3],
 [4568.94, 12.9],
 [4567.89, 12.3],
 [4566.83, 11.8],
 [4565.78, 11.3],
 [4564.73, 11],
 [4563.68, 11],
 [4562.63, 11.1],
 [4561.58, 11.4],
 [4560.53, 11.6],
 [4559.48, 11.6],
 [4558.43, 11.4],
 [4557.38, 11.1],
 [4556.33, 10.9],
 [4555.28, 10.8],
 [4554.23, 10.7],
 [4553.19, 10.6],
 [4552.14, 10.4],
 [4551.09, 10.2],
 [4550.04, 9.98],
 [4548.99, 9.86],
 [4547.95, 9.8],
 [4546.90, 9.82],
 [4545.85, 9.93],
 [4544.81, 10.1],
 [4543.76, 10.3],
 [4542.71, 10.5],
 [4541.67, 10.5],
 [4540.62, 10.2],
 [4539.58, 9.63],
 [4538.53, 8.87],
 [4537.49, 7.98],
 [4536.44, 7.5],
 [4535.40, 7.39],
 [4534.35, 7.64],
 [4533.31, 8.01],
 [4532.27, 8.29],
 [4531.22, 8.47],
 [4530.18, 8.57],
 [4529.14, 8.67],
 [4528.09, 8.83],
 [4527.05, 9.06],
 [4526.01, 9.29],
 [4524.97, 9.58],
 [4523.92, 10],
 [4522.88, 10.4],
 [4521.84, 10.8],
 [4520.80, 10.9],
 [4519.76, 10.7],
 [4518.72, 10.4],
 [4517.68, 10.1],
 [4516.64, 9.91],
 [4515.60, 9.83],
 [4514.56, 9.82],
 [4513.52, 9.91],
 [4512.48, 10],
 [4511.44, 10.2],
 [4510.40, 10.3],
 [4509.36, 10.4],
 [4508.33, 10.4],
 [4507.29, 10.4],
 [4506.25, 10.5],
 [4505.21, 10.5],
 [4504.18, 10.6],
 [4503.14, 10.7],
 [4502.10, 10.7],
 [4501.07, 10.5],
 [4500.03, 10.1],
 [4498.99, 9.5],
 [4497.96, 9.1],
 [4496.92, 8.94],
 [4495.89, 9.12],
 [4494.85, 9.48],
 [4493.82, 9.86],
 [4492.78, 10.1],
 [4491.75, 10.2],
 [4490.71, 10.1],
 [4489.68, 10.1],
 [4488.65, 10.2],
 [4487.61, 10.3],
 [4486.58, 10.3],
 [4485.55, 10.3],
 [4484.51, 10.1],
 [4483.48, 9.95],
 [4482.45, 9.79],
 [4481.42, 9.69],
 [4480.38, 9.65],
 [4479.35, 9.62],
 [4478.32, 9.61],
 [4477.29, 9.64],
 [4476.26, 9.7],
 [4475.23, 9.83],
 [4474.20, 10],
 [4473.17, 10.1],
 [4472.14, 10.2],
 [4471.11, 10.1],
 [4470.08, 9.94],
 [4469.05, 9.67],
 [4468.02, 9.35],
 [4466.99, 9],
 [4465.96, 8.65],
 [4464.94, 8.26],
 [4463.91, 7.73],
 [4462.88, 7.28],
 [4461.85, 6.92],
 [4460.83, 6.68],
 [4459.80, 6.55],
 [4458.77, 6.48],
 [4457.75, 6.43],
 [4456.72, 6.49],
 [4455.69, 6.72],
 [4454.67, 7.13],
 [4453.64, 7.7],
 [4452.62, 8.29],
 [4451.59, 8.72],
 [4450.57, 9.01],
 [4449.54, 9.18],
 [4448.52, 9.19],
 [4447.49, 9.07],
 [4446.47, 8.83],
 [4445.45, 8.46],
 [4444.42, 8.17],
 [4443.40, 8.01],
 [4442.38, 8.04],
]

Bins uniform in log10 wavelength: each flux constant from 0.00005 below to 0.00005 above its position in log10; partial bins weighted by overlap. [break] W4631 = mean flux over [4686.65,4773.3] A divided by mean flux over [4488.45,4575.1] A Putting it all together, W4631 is 1.2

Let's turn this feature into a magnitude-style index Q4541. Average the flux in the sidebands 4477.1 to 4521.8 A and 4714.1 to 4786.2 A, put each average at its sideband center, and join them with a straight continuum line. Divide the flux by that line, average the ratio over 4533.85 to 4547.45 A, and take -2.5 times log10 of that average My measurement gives 0.11 mag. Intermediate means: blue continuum 10.1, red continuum 11.3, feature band 9.26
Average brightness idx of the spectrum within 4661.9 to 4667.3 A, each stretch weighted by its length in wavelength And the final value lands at 12.4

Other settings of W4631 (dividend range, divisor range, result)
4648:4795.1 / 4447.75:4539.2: 1.25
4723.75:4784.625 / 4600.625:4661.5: 0.90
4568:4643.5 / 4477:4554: 1.26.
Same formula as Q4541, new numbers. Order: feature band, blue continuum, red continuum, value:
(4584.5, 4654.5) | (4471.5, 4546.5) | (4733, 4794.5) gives -0.200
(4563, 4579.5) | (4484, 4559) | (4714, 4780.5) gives -0.189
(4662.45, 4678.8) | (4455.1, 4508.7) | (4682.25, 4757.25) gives -0.034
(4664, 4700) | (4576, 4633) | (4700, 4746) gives 0.031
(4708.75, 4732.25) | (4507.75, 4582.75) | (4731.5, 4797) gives -0.145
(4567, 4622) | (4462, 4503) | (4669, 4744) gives -0.131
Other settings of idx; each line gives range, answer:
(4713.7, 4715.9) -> 12.3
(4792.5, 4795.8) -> 11.1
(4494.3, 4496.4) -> 9.31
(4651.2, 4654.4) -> 11.6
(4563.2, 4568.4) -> 11.5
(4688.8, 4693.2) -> 11.2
